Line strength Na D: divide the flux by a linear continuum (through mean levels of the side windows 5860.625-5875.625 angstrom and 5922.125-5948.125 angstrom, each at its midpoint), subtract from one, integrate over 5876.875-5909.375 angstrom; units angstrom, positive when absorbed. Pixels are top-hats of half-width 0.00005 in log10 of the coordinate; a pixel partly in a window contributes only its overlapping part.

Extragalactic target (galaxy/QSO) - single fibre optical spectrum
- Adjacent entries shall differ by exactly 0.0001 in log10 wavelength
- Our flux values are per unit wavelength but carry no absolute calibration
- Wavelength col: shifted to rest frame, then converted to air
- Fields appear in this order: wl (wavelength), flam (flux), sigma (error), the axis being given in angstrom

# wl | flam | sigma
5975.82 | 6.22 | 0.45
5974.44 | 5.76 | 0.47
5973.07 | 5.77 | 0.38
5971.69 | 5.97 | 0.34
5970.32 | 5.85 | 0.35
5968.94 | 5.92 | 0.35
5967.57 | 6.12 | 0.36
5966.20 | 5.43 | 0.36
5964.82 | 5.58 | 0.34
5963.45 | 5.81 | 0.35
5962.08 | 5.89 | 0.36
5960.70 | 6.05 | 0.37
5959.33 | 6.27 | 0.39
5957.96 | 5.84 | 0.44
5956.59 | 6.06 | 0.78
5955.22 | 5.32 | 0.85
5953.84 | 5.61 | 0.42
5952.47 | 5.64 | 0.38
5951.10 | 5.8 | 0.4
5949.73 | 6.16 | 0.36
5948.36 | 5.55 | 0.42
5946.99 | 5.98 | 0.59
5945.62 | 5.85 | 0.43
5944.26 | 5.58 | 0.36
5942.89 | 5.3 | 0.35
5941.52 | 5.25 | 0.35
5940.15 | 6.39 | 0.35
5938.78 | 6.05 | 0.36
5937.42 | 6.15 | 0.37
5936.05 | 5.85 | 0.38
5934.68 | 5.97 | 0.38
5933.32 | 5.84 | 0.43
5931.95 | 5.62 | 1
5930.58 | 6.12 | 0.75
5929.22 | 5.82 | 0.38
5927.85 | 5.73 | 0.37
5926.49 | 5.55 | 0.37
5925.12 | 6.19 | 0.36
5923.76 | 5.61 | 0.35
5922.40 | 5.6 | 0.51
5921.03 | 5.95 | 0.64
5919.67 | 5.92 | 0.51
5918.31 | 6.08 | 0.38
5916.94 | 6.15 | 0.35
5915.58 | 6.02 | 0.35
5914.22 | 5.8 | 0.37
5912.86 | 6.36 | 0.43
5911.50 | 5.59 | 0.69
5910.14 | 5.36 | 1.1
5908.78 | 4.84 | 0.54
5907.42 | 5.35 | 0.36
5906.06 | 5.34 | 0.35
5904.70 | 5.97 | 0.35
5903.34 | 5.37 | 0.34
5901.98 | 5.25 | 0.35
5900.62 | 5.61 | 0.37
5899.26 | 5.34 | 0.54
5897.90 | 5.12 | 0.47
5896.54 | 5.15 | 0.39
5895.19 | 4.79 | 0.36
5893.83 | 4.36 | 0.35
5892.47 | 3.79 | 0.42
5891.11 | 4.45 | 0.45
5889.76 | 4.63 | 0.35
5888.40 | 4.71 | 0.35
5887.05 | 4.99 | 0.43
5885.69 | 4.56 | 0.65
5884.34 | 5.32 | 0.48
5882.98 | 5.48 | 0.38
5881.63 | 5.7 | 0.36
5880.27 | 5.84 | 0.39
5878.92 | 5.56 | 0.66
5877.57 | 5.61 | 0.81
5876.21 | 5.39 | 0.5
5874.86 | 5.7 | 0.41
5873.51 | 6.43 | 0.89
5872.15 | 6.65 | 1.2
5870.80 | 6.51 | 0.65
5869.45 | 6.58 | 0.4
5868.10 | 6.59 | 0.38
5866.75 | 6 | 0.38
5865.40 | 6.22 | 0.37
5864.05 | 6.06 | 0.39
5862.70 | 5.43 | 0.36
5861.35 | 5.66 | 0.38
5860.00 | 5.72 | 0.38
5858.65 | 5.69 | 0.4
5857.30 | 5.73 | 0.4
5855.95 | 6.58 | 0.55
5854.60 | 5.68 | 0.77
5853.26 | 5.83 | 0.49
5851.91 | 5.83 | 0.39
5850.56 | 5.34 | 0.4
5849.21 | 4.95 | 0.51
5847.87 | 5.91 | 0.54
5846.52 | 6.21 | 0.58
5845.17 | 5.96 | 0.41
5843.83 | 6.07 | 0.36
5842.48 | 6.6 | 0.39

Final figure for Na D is 4.9 angstrom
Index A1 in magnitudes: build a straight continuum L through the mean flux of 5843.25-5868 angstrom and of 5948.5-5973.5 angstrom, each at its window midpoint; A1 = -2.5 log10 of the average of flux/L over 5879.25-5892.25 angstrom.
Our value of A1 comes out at 0.159 mag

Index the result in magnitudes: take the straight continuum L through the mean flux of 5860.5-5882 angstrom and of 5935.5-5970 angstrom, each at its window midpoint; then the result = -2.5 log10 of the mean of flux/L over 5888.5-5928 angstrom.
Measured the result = 0.097 mag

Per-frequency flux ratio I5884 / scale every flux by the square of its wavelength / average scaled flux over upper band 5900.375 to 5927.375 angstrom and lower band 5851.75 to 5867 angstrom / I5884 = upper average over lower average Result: 0.99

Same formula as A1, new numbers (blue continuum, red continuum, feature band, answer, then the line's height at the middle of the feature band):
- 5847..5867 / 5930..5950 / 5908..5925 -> 0.01 mag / 5.82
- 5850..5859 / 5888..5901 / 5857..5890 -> -0.08 mag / 5.32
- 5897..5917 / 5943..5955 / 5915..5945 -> -0.04 mag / 5.65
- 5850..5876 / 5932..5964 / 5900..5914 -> 0.08 mag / 5.91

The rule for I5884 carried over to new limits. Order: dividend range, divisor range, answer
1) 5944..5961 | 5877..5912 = 1.15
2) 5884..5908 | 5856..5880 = 0.84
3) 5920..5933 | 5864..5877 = 0.95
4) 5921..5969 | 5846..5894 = 1.06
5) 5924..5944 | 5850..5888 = 1.03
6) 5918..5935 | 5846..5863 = 1.04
